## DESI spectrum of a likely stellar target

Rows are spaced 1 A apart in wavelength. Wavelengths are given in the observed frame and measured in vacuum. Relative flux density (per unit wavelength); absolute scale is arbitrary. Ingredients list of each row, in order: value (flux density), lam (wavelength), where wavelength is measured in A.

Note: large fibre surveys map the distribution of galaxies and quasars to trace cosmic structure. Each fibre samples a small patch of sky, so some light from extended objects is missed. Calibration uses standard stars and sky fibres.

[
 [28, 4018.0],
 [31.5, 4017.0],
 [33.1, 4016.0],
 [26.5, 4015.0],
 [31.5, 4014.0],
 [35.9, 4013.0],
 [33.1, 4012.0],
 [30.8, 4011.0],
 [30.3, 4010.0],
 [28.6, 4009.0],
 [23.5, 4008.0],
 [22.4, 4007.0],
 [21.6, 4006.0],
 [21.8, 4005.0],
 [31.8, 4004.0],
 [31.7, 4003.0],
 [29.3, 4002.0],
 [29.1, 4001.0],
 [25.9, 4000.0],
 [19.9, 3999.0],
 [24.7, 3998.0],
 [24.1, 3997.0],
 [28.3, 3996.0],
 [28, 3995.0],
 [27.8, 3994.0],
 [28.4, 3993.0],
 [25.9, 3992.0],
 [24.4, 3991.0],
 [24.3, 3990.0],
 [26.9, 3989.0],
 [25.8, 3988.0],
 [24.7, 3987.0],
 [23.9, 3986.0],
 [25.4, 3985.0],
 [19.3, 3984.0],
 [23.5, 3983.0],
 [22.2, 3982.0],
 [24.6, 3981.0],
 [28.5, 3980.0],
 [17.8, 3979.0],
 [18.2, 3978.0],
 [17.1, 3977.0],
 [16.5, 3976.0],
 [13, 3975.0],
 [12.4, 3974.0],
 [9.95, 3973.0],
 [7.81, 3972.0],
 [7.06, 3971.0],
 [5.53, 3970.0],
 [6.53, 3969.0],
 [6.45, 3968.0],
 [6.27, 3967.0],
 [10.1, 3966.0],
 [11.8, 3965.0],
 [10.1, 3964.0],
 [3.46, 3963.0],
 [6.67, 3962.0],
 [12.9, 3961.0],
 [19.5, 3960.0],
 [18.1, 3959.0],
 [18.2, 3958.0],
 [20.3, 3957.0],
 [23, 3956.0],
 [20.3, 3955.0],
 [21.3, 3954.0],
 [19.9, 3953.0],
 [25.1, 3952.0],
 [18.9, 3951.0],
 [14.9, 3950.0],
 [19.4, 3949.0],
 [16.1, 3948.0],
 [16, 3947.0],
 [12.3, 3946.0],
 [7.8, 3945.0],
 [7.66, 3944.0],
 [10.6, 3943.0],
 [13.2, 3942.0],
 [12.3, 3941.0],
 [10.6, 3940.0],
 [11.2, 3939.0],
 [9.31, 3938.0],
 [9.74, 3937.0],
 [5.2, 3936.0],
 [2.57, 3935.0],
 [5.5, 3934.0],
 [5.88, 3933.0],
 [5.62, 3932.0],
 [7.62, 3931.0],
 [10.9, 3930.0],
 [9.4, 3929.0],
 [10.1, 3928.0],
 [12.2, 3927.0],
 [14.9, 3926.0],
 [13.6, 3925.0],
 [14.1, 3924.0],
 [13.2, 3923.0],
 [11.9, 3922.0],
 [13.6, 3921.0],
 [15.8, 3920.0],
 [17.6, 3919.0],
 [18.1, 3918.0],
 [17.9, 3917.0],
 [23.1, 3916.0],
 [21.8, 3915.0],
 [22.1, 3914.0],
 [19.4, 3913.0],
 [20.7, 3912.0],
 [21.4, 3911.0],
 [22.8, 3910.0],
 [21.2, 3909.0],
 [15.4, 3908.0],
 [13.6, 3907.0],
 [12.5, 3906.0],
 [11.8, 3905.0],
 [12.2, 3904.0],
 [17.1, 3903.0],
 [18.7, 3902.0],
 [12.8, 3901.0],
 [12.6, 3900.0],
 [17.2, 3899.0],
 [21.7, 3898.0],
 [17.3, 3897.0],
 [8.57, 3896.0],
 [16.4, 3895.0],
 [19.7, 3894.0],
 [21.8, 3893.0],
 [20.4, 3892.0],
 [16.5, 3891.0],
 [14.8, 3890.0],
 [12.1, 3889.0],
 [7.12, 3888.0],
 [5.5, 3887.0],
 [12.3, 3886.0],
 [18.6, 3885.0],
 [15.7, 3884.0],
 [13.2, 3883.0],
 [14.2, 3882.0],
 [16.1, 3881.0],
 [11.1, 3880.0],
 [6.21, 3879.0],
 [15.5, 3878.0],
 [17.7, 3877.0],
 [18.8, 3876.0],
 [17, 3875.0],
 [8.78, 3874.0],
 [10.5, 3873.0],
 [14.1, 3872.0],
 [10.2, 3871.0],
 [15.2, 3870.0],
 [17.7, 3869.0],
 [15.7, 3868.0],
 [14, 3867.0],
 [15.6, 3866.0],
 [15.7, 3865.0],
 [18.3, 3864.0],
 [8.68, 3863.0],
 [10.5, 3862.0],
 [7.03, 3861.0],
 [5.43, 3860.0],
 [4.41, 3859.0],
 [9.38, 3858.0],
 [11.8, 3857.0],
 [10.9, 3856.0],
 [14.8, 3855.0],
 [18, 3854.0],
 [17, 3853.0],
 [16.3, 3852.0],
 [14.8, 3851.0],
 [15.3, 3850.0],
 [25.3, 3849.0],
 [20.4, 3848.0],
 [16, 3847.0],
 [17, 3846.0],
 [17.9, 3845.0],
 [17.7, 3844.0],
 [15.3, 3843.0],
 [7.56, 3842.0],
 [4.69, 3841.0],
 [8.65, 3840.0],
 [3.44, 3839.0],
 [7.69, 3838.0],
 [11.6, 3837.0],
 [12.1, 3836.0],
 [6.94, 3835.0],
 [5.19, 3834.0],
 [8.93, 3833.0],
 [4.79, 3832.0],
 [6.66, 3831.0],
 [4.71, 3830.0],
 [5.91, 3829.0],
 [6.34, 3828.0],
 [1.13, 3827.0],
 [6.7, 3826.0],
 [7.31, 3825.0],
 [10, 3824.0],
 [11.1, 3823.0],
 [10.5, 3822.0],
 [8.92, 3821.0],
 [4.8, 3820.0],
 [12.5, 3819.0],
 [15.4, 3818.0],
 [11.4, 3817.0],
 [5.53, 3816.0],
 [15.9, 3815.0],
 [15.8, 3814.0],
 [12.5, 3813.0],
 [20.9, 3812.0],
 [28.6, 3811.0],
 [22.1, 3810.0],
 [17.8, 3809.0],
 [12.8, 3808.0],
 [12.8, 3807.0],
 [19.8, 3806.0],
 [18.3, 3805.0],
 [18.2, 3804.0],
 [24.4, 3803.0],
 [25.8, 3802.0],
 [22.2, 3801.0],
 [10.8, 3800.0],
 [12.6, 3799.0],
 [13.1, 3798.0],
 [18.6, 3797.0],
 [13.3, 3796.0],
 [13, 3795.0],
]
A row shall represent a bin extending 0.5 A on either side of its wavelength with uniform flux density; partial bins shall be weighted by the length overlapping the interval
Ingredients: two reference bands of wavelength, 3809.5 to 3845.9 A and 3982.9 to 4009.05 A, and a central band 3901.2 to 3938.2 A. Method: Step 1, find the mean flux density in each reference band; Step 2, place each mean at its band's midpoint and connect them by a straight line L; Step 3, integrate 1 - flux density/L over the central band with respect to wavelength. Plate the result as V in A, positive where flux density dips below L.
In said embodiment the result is 8.9 A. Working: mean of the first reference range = 10.5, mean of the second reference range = 25.6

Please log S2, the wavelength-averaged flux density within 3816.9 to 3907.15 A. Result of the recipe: 12.5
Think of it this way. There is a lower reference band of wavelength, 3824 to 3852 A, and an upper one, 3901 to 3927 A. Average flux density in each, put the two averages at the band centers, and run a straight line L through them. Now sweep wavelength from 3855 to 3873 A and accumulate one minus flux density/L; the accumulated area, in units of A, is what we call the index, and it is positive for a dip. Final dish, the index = 0.88 A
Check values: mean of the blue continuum 10.5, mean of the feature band 12.1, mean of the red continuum 16.8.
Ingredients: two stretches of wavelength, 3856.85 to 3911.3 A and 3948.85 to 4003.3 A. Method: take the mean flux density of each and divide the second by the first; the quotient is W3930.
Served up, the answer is 1.3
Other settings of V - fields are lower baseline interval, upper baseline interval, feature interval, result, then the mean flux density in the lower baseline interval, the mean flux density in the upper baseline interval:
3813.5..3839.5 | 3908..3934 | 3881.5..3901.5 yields -2.73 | 8.51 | 15.2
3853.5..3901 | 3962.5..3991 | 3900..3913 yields -1.96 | 13.7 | 16.2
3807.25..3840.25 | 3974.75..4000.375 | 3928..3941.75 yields 7.85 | 10.5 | 23.5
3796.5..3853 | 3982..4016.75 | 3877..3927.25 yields 9.03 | 13.1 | 26.8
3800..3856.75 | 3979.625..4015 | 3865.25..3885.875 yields 3.13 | 13.1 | 26.5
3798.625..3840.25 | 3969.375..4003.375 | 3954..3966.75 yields 3.49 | 12.2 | 21.7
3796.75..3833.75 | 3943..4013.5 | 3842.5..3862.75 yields 0.47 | 13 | 19.9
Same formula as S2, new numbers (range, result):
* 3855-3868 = 11.3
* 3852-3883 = 13.1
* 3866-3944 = 14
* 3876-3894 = 14.3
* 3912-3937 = 13.1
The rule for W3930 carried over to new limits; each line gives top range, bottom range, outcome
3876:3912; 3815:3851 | 1.49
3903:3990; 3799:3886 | 1.15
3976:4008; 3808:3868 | 2.06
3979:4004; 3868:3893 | 1.84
